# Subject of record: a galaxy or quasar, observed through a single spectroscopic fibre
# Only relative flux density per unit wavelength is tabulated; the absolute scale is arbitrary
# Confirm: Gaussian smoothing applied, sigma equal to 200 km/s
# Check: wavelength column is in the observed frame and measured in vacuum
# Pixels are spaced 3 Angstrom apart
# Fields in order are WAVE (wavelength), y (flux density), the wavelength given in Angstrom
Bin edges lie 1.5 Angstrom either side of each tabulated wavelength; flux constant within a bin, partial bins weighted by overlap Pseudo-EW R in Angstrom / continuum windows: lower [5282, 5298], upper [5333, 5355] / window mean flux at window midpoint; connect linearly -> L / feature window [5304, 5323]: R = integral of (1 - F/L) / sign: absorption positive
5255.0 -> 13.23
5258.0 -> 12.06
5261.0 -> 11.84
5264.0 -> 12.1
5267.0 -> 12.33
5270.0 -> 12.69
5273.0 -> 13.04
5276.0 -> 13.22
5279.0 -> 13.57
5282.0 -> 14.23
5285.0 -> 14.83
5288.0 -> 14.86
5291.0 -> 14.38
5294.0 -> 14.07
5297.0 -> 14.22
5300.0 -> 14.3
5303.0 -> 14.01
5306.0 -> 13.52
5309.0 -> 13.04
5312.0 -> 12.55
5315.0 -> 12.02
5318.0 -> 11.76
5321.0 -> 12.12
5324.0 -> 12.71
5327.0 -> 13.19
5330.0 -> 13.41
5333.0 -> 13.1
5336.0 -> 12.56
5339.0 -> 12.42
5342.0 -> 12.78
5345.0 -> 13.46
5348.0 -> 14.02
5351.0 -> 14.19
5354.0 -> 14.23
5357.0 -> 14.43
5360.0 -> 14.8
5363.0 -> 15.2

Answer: 1.9 Angstrom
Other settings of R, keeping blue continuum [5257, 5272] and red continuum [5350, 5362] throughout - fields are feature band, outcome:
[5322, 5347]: 1.7 Angstrom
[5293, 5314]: -0.7 Angstrom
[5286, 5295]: -1.1 Angstrom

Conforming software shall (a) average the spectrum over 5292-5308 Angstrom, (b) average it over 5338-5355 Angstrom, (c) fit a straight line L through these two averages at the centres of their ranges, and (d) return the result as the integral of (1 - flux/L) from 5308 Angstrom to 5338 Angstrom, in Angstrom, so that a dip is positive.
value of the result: 2.5 Angstrom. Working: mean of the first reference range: 14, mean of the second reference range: 13.5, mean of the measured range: 12.6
